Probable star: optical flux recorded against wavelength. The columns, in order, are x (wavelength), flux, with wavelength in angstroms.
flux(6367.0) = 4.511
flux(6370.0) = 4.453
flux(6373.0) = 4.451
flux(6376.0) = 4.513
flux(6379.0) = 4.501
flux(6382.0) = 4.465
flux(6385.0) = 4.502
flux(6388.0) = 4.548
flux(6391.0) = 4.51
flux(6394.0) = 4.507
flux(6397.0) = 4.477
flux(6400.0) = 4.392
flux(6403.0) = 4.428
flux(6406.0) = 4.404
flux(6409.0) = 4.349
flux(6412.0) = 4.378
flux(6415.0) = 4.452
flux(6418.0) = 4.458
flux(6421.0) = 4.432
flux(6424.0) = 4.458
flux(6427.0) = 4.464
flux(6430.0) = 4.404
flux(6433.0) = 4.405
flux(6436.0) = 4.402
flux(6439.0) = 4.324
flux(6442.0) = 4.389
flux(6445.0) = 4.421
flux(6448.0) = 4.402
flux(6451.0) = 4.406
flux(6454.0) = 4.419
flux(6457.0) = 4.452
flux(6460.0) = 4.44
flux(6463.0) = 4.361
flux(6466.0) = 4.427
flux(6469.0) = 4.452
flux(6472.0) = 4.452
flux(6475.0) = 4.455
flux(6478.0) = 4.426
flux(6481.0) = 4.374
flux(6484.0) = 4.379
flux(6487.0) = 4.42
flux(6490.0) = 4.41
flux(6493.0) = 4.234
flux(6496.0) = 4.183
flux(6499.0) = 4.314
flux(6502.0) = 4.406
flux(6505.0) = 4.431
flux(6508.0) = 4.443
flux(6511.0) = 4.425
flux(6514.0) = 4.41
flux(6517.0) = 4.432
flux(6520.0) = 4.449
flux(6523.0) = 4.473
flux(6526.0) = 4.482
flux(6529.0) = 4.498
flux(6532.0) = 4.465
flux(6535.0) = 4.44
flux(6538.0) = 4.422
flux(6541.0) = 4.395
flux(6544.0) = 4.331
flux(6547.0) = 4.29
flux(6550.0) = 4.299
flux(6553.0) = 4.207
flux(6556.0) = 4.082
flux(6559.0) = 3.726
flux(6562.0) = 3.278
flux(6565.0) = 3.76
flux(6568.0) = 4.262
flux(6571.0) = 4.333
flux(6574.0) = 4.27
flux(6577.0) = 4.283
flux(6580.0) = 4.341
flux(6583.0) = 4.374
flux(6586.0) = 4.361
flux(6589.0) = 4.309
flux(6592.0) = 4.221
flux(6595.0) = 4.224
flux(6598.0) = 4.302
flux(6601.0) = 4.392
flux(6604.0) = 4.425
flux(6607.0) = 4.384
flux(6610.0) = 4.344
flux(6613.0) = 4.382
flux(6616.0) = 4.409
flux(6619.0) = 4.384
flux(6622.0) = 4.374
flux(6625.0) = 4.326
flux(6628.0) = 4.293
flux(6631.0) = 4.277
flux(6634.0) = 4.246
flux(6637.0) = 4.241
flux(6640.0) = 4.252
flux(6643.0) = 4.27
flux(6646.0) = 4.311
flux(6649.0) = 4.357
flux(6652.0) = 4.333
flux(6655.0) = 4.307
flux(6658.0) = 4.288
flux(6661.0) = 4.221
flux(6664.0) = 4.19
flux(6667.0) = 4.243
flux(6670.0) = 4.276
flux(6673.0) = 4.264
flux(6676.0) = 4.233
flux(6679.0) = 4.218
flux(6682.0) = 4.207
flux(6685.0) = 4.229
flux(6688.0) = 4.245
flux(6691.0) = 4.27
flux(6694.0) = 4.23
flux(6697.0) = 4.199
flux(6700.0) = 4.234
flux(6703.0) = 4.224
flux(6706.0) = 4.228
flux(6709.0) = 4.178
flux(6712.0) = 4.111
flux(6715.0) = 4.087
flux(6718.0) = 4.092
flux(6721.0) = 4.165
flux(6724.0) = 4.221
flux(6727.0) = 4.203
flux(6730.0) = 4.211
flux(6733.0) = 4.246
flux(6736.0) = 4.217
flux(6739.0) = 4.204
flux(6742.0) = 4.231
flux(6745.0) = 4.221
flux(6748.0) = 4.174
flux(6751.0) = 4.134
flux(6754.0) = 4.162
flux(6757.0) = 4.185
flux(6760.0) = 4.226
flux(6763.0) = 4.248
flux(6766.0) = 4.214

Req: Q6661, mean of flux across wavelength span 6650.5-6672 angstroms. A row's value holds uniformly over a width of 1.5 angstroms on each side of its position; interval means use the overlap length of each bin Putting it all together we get 4.27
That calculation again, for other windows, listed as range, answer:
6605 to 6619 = 4.38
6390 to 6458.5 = 4.42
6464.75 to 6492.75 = 4.41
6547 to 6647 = 4.24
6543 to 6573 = 4.06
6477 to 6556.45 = 4.38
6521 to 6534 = 4.48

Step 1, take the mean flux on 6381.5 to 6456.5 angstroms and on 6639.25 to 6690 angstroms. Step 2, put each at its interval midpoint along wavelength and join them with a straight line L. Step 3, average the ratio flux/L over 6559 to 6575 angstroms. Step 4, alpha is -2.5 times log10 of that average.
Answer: 0.10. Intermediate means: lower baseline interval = 4.43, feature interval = 3.95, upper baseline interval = 4.26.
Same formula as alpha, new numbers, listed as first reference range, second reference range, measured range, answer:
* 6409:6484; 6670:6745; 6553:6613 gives 0.03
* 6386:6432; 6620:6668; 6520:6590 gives 0.02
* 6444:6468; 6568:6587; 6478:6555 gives 0.00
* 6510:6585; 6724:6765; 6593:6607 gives -0.02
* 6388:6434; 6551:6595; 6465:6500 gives -0.02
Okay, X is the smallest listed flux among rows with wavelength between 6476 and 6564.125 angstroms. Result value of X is 3.278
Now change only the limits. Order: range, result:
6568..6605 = 4.221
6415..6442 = 4.324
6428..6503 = 4.183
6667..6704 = 4.199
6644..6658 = 4.288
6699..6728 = 4.087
